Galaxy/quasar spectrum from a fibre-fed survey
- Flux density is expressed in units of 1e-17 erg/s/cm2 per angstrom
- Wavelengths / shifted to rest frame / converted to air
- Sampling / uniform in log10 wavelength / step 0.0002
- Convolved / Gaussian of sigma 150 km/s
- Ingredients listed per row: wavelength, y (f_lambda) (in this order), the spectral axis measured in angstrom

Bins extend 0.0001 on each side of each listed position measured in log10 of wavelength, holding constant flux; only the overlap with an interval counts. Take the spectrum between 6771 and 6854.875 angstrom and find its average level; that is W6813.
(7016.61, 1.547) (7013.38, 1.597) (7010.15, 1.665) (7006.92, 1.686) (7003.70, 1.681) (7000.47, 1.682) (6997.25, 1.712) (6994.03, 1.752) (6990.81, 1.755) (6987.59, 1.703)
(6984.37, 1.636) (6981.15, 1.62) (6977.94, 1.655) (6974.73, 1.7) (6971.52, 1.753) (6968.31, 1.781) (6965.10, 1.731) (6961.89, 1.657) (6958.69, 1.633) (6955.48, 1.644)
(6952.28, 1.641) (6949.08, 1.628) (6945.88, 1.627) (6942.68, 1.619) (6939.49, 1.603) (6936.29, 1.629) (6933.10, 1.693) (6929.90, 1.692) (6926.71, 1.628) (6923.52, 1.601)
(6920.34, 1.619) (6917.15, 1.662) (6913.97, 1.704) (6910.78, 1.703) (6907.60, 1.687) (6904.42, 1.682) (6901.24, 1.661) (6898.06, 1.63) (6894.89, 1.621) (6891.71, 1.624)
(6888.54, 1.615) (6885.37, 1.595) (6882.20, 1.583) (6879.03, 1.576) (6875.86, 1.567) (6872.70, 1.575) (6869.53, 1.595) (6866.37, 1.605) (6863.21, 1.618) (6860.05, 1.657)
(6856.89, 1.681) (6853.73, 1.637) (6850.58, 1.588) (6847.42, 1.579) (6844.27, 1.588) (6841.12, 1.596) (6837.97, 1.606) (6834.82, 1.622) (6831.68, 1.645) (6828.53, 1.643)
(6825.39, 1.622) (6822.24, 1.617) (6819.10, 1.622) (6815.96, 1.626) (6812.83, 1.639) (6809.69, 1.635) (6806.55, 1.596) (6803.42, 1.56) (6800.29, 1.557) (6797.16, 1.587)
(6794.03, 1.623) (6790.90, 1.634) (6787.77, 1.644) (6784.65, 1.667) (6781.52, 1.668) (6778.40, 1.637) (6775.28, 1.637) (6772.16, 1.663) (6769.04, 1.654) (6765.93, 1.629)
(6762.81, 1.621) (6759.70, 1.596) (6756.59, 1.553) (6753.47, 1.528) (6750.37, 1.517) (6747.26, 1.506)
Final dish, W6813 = 1.62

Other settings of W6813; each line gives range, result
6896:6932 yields 1.66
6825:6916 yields 1.62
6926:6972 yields 1.66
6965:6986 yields 1.69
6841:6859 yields 1.61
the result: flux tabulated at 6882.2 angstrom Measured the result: 1.583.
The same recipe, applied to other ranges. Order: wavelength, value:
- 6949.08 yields 1.628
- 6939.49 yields 1.603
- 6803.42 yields 1.56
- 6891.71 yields 1.624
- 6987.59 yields 1.703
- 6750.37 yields 1.517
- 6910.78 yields 1.703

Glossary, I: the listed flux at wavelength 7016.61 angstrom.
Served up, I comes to 1.547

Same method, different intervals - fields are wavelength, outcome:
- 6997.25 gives 1.712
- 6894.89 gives 1.621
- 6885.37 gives 1.595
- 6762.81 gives 1.621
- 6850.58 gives 1.588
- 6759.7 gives 1.596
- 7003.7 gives 1.681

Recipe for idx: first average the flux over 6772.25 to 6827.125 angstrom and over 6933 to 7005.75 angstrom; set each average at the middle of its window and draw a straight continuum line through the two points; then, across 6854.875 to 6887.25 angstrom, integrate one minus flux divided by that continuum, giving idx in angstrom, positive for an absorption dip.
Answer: 0.8 angstrom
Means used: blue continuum 1.62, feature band 1.61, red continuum 1.68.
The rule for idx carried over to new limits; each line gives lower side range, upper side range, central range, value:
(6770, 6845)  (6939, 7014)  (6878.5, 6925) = 0.4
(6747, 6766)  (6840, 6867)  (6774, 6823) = -1.1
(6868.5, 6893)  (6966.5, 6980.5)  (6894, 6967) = 0.2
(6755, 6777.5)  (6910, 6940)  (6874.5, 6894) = 0.6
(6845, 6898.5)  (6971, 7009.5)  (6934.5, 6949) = 0.3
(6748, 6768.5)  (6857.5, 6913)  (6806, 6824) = -0.3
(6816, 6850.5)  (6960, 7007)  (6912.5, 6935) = 0.1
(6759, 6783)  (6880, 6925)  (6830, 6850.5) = 0.4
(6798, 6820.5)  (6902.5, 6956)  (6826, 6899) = 0.7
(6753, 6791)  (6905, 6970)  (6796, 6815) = 0.4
